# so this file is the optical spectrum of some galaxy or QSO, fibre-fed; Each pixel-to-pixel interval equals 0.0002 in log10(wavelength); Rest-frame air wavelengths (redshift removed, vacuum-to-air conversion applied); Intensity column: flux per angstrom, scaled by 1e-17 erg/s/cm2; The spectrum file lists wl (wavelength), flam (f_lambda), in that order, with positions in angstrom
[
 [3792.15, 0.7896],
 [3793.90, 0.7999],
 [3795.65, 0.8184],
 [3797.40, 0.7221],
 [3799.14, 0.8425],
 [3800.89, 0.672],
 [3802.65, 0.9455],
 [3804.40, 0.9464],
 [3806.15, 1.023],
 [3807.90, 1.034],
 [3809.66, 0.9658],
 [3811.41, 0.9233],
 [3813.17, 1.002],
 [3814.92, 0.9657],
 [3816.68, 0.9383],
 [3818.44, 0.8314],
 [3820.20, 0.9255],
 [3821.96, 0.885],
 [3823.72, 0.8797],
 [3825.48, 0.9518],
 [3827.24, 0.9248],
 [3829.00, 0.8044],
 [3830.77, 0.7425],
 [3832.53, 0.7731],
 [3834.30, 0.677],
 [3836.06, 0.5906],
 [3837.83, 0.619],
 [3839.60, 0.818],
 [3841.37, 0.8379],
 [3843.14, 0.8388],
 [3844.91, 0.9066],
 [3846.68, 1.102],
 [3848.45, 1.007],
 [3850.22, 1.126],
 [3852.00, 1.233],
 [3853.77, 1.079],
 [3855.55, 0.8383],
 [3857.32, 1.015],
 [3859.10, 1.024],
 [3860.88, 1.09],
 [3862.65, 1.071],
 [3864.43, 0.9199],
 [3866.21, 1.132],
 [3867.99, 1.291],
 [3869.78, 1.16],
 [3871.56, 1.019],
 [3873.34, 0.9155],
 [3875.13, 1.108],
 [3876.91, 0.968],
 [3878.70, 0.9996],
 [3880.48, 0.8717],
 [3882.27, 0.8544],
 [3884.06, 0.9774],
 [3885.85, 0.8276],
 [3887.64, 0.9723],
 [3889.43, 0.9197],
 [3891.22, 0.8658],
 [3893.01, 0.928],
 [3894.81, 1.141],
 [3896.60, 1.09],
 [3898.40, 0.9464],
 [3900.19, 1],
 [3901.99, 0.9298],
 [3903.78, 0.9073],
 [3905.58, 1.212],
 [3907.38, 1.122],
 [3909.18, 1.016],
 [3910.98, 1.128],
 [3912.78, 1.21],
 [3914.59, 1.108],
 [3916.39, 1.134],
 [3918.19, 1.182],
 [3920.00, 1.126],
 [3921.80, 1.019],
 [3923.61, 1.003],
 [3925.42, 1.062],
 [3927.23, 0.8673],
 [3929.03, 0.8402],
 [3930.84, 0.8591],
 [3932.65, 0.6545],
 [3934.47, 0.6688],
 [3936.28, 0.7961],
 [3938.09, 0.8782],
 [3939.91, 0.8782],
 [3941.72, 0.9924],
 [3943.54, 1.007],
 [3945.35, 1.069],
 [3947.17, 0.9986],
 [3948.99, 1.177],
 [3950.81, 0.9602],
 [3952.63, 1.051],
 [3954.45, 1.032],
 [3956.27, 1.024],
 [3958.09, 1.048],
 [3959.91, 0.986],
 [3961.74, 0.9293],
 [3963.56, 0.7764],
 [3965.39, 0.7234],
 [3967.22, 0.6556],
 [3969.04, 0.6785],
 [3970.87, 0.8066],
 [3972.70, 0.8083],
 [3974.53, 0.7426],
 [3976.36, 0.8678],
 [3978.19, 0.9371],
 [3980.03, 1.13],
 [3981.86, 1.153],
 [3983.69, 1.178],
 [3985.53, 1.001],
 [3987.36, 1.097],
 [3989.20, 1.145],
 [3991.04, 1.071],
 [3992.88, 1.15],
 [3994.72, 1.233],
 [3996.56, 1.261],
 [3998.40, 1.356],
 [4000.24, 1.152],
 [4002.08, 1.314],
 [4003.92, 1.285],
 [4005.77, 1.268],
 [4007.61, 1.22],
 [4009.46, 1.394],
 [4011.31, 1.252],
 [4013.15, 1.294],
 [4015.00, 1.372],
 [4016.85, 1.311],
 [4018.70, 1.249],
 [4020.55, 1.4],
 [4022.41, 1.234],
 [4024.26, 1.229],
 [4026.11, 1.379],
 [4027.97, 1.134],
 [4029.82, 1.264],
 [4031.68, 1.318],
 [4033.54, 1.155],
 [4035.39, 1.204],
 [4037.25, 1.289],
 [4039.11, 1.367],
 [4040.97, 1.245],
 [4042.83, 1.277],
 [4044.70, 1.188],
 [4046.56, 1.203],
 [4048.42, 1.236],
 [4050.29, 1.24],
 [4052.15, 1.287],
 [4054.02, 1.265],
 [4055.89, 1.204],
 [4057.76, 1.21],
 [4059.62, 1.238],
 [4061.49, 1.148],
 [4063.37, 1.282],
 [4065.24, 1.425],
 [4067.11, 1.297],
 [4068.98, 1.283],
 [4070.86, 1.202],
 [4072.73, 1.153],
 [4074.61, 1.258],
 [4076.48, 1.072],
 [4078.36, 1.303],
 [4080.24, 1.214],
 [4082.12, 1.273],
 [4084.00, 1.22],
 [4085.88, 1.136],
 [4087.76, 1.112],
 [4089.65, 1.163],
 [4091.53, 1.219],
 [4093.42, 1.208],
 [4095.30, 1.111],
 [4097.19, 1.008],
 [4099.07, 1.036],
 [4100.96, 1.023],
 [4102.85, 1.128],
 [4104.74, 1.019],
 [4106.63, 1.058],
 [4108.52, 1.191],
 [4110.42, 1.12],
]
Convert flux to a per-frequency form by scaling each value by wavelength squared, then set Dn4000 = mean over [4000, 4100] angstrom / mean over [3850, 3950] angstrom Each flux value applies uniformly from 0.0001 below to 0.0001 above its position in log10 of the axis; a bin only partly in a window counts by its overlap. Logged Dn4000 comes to 1.33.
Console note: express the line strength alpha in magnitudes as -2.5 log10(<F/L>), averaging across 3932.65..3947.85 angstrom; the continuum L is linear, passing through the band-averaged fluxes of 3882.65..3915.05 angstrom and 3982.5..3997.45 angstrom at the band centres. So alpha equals 0.197 mag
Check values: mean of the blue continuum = 1.01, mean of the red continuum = 1.14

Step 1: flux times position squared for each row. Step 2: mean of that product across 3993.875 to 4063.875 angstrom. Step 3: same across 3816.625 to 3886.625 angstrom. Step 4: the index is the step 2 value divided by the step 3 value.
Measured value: 1.47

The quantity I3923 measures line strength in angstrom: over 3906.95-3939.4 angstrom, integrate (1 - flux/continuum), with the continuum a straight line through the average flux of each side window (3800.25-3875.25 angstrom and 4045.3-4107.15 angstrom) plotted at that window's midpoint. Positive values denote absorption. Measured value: 1.6 angstrom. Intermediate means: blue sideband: 0.942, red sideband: 1.19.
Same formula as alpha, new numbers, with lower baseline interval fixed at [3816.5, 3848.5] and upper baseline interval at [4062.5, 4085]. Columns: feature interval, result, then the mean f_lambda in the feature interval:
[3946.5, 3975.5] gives 0.17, 0.899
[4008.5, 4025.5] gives -0.14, 1.3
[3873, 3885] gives -0.05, 0.957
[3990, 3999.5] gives -0.09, 1.21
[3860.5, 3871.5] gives -0.23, 1.11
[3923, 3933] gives 0.13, 0.89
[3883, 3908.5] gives -0.05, 0.988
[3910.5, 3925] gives -0.13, 1.11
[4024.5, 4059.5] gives -0.05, 1.25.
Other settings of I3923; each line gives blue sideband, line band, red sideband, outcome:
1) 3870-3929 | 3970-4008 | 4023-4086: 1.5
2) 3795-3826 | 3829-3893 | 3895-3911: 2.1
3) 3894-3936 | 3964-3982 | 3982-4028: 5.0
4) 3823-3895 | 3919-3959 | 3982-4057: 5.0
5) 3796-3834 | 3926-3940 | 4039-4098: 3.1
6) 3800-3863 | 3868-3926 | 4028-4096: -1.3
